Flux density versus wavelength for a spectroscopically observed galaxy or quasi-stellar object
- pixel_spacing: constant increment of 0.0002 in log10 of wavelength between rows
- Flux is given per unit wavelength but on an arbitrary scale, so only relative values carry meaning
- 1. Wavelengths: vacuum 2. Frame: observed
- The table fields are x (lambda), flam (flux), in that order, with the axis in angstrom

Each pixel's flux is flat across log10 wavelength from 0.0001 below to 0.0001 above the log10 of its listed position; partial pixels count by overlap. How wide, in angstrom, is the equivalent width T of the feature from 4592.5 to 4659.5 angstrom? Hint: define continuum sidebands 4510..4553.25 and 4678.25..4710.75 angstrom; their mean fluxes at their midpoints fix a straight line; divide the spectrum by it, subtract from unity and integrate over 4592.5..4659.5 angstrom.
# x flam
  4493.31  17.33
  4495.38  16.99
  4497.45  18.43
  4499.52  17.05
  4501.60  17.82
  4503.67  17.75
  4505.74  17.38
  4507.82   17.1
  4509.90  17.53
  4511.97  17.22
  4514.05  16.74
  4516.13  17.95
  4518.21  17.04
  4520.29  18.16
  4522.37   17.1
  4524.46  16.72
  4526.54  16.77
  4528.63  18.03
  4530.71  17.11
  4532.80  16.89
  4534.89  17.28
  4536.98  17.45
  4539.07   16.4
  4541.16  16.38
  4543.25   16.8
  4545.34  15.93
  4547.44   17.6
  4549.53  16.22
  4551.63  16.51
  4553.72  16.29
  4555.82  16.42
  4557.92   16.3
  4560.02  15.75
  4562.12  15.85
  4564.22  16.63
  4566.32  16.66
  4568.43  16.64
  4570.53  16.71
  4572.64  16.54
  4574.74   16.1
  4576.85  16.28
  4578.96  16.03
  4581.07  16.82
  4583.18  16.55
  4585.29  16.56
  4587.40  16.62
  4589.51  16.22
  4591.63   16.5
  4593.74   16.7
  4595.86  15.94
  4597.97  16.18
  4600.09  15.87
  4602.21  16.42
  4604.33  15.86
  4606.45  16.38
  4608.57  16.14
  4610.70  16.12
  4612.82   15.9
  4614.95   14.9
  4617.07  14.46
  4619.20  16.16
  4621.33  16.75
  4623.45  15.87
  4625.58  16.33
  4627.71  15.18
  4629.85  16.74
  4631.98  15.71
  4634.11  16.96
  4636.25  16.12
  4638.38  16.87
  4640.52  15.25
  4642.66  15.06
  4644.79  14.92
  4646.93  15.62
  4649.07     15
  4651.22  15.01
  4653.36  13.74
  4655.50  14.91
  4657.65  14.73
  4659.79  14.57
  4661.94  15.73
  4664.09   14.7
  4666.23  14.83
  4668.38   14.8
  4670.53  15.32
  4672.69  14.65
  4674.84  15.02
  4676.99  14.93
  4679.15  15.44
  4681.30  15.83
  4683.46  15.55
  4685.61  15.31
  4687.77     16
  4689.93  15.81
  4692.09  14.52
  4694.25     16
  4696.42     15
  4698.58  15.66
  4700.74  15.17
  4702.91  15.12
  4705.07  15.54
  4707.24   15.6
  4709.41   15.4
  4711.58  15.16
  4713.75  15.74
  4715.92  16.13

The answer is 1.7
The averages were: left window 17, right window 15.5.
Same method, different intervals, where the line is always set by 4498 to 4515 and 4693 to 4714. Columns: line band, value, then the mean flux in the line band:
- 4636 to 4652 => 0.5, 15.5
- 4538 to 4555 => 0.4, 16.5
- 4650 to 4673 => 1.5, 14.8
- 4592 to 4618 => 0.7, 15.9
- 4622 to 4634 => 0.1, 16.1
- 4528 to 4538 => -0.1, 17.3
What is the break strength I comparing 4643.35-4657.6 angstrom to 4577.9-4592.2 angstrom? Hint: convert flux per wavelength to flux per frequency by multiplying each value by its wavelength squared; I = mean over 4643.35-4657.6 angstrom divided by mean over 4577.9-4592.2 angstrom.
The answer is 0.93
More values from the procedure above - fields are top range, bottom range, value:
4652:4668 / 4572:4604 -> 0.93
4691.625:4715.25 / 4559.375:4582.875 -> 0.99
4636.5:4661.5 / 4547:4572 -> 0.96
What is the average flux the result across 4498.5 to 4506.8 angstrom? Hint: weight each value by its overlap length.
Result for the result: 17.5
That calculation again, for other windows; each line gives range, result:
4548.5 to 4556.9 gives 16.4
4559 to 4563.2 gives 15.8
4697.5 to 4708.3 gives 15.4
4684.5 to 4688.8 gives 15.7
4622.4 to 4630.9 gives 16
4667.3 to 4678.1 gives 14.9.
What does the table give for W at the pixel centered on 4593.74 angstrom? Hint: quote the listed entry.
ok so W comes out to 16.7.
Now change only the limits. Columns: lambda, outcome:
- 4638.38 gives 16.87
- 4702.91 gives 15.12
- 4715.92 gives 16.13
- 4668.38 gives 14.8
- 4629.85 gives 16.74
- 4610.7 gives 16.12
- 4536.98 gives 17.45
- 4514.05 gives 16.74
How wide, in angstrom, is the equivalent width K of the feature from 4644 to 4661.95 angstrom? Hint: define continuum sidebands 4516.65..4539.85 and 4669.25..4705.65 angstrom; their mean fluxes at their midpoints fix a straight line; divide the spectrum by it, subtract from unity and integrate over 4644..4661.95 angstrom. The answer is 1.0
